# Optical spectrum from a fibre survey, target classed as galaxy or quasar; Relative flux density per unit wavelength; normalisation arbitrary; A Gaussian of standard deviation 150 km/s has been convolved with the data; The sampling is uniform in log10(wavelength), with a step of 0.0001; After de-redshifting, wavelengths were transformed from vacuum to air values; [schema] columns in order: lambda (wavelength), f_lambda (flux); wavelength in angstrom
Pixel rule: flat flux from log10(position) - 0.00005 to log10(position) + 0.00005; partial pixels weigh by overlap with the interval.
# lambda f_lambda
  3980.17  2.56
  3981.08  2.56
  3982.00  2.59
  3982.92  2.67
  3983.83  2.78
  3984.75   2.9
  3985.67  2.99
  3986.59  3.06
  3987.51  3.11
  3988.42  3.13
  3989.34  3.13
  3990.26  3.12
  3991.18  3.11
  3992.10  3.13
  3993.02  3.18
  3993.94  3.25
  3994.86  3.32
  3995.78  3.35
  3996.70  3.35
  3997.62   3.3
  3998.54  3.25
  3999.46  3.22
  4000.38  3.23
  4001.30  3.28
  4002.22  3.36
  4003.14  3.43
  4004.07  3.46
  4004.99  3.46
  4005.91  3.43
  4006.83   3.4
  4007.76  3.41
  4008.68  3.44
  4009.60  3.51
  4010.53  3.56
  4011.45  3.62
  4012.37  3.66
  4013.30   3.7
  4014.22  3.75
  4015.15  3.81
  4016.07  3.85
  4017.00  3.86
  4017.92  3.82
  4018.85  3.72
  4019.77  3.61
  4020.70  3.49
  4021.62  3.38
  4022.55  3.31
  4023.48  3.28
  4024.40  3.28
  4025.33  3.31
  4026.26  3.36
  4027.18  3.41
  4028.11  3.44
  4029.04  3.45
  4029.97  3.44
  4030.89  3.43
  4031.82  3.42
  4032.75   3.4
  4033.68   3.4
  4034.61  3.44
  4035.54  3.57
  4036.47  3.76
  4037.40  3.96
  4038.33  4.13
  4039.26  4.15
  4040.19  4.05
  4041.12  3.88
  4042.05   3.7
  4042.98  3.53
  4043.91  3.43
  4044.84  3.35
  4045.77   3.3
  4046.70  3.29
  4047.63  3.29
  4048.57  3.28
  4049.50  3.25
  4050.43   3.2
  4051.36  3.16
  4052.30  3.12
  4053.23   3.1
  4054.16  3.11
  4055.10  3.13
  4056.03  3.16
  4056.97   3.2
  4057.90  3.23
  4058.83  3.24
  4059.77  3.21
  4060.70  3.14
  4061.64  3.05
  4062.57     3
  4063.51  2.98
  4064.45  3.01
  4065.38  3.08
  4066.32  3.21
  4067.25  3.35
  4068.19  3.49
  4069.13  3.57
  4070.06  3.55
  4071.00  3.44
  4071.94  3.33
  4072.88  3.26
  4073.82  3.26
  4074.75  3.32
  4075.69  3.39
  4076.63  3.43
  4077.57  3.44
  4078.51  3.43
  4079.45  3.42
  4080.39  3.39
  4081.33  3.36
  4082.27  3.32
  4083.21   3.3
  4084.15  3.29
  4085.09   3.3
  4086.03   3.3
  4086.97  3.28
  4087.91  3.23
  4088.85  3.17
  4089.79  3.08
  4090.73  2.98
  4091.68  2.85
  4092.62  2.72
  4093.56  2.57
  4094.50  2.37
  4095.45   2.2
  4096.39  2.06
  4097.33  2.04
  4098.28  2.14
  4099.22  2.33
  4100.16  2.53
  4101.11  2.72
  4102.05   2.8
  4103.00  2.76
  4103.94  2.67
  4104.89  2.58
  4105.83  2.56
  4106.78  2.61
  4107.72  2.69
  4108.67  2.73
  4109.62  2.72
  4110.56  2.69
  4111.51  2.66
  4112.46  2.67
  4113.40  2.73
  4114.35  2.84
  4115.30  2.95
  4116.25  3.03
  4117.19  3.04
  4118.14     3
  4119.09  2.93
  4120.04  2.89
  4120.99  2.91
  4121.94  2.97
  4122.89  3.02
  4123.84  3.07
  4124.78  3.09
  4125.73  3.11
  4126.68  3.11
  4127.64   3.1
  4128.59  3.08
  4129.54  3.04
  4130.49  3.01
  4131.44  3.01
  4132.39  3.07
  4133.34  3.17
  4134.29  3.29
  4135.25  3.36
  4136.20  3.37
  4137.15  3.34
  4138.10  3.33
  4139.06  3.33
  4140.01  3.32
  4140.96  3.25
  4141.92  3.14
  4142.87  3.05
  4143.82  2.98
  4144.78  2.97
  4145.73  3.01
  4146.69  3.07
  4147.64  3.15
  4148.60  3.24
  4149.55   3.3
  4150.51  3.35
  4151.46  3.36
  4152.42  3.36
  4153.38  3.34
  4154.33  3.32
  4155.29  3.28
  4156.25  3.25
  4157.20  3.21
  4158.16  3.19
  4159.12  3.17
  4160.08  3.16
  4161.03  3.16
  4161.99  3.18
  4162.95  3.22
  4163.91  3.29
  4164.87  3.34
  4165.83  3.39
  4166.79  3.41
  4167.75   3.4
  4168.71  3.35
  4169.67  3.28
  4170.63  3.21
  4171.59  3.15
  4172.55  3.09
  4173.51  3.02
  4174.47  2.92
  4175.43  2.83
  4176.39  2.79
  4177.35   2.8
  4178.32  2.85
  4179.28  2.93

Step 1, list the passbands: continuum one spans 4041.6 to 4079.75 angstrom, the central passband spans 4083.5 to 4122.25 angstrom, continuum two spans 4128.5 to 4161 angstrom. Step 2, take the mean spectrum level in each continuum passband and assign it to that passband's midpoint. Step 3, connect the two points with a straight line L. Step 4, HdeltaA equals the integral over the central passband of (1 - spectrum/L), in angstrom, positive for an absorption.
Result 5.6 angstrom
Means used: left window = 3.28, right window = 3.2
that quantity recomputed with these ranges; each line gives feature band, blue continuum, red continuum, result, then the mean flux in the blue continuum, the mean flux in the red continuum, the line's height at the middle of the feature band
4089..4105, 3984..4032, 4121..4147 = 3.20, 3.39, 3.13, 3.21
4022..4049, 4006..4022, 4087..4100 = -1.40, 3.62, 2.62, 3.35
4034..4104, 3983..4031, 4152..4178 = 2.35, 3.37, 3.19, 3.3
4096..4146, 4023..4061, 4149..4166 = 6.16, 3.42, 3.27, 3.31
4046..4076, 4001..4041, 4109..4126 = 0.51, 3.56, 2.9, 3.29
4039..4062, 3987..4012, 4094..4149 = -1.41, 3.32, 2.9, 3.14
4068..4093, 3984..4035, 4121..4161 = -0.14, 3.39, 3.18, 3.27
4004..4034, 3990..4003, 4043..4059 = -2.46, 3.25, 3.24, 3.25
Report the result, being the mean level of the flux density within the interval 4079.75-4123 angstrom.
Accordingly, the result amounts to 2.83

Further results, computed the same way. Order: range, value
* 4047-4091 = 3.25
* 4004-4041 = 3.58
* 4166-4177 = 3.14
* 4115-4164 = 3.15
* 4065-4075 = 3.35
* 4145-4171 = 3.26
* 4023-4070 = 3.38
